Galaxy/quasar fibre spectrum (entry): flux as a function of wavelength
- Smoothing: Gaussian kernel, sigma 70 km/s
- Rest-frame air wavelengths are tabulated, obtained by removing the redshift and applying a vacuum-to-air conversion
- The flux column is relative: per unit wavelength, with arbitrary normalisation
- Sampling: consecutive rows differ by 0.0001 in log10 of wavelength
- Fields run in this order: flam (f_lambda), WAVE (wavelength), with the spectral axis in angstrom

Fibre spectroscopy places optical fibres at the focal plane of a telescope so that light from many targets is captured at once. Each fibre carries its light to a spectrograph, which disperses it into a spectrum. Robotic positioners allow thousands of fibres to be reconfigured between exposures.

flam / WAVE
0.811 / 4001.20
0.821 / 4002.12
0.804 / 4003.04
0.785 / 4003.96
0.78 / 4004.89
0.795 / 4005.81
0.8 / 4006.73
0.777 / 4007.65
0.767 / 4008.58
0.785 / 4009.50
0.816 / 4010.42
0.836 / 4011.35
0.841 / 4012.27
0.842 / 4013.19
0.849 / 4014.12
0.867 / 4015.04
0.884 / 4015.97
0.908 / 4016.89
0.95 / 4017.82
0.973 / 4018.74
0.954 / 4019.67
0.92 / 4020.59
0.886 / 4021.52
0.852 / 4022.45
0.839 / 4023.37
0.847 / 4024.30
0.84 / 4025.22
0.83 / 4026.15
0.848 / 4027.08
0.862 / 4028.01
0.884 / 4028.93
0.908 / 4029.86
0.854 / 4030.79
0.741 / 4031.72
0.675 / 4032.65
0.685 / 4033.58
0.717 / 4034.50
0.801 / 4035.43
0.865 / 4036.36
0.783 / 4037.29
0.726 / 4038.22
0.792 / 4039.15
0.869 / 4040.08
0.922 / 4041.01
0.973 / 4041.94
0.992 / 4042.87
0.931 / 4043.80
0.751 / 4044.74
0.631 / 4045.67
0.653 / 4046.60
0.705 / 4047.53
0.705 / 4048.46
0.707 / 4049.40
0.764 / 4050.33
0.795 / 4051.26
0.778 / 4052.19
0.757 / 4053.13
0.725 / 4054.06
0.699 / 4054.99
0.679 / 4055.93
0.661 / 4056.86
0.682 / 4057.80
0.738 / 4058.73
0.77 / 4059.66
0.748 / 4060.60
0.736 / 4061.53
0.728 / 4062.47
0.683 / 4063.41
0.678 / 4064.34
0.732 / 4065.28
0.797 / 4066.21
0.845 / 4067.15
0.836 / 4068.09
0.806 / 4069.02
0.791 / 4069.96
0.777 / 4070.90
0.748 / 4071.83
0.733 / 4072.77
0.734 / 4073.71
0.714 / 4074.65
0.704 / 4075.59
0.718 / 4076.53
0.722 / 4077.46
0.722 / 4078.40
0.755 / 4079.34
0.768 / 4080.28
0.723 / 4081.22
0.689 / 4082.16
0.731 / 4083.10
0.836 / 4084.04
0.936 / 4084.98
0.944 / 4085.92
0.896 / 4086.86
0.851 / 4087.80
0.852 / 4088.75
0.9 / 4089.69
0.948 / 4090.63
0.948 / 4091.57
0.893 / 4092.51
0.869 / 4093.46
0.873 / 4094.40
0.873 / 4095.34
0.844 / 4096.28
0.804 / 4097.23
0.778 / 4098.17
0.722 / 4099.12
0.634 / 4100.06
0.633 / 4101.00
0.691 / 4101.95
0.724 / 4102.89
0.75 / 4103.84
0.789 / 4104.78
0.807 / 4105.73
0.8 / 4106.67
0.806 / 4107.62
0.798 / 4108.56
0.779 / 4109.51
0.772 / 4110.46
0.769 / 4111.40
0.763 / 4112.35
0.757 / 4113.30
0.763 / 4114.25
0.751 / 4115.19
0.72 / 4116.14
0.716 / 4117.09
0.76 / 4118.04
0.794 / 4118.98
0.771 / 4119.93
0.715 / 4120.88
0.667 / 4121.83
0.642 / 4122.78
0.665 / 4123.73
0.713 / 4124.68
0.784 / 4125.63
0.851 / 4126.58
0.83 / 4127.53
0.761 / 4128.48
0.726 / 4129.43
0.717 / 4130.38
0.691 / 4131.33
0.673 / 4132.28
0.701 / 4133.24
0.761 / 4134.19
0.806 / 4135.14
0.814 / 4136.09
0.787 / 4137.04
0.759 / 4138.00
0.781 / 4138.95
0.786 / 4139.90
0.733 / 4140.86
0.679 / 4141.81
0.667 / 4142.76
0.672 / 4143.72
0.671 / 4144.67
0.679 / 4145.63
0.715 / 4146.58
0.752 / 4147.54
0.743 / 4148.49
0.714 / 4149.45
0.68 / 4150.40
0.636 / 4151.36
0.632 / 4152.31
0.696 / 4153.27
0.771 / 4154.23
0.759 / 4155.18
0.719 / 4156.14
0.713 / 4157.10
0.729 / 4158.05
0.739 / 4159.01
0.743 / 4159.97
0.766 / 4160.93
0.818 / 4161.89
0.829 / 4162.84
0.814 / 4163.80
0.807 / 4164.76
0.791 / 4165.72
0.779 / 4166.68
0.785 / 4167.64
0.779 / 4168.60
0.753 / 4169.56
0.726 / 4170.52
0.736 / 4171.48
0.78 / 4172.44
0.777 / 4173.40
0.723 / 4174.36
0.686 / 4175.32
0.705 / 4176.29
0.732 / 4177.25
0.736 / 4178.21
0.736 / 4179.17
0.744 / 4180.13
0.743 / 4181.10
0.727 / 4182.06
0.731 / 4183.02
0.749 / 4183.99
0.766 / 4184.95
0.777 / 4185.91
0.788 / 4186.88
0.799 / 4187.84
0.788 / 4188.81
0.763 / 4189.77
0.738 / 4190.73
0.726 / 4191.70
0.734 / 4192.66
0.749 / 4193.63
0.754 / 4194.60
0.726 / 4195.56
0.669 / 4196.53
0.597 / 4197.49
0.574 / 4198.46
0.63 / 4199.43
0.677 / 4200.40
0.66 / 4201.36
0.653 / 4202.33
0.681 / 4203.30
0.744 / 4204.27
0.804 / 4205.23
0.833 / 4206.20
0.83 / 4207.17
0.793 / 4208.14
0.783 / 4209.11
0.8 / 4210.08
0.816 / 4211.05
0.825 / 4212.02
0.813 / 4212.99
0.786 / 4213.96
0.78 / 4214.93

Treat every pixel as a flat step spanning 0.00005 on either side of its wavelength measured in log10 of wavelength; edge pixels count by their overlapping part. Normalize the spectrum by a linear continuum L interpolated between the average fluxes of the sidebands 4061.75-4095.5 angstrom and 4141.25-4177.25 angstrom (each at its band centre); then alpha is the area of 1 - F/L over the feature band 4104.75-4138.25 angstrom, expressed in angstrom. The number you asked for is 0.4 angstrom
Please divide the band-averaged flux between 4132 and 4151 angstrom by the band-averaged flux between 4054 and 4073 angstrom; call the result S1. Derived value 1.0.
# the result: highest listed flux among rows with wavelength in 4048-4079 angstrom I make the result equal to 0.845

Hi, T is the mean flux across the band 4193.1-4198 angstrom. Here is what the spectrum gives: 0.698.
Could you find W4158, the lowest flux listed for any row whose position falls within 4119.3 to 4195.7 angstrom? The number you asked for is 0.632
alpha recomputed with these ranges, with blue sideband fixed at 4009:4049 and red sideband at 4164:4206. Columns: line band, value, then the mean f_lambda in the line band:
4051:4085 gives 2.6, 0.745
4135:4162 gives 1.1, 0.727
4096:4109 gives 0.5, 0.754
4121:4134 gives 0.8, 0.725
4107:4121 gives 0.3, 0.764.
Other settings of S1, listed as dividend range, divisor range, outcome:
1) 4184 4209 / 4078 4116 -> 0.92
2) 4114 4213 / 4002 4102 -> 0.93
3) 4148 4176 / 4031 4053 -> 0.95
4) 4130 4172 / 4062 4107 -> 0.94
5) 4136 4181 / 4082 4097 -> 0.85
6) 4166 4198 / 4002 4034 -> 0.89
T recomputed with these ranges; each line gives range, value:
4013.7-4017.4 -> 0.878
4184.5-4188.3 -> 0.783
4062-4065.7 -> 0.704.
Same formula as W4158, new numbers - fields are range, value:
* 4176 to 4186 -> 0.705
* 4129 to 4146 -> 0.667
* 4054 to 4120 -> 0.633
